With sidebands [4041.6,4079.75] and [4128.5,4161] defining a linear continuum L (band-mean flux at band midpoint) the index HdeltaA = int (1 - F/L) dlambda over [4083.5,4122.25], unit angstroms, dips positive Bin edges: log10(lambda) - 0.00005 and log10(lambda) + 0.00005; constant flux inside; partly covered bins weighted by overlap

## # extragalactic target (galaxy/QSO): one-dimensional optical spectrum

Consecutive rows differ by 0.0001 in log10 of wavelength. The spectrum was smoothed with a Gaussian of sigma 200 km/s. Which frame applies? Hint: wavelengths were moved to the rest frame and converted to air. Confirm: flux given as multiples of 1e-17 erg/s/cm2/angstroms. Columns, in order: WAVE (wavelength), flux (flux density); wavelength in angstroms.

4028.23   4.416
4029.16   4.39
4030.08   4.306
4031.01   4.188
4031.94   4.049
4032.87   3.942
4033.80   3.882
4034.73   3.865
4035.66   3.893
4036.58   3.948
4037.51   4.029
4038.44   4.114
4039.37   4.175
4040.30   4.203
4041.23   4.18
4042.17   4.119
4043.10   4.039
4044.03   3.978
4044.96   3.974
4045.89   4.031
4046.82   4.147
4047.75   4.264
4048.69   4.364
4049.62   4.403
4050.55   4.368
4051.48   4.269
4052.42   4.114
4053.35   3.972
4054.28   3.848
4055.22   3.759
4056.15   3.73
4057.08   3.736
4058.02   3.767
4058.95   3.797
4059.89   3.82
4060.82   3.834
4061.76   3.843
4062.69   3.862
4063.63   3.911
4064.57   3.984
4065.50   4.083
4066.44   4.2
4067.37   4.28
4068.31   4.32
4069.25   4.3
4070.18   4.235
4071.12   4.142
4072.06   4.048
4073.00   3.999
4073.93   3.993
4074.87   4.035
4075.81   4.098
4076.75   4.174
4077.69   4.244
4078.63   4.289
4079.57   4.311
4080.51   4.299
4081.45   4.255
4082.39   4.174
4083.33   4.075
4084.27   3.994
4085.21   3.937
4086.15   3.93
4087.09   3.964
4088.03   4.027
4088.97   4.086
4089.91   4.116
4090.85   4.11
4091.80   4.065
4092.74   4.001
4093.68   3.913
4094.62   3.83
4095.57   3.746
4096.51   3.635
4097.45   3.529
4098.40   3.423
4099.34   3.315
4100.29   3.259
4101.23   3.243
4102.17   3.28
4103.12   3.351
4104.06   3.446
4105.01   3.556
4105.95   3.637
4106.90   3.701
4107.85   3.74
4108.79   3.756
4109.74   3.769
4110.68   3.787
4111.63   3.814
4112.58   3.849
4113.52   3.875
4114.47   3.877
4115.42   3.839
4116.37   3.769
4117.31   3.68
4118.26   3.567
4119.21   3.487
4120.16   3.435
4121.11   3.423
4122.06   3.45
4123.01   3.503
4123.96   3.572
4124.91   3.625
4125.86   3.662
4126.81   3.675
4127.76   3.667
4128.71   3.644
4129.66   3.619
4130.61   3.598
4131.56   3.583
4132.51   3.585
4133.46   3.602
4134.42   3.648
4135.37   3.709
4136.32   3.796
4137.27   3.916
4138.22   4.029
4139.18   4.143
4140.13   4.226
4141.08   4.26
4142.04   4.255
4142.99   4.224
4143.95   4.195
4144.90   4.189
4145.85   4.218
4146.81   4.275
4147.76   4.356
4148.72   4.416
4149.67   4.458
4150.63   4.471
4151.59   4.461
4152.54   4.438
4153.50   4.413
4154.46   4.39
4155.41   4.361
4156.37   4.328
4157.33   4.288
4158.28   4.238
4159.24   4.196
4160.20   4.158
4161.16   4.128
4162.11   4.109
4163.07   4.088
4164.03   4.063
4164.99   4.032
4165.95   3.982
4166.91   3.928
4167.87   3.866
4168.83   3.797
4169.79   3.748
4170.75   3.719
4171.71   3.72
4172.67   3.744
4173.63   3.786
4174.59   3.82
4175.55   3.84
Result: 3.5 angstroms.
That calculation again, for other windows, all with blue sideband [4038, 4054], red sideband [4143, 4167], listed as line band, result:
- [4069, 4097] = 0.8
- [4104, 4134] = 4.0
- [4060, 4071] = 0.3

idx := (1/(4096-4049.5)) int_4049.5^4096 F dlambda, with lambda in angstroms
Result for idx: 4.04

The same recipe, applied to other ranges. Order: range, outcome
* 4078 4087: 4.13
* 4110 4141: 3.72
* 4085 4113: 3.72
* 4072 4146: 3.82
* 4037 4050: 4.14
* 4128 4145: 3.89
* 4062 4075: 4.1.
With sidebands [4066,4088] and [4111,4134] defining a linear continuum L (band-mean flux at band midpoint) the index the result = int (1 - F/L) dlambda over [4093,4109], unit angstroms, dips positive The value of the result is 1.3 angstroms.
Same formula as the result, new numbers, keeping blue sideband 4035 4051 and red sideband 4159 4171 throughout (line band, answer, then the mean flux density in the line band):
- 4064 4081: -0.3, 4.17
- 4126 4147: 0.6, 3.9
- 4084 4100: 0.9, 3.85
